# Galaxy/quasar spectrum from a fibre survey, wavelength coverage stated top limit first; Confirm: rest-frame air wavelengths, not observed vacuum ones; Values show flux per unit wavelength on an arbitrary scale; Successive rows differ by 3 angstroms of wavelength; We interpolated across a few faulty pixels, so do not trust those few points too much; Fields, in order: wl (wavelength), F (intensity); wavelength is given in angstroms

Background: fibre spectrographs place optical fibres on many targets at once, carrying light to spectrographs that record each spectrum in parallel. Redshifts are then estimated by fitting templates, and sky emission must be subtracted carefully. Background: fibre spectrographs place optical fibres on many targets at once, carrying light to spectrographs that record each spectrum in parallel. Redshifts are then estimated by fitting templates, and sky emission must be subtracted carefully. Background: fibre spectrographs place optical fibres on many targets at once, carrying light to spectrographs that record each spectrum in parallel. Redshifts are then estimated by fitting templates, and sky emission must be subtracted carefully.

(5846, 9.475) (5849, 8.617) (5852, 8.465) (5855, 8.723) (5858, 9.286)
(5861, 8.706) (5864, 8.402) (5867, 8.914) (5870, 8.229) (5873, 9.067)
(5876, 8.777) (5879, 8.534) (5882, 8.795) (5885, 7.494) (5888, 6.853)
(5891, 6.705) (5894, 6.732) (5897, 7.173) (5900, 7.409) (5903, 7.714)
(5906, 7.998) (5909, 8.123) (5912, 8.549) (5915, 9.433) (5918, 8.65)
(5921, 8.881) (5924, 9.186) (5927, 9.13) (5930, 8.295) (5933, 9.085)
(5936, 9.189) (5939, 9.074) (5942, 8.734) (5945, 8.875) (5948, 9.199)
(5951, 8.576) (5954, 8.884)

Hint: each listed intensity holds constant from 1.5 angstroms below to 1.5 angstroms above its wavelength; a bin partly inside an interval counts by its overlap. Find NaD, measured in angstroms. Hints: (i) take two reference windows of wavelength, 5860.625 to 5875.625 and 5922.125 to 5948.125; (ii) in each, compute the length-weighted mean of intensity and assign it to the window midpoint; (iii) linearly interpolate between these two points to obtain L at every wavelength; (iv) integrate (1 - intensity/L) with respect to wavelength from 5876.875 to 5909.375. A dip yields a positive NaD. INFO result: 4.4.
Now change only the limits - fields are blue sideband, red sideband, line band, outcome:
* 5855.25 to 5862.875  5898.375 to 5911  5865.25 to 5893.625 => 1.2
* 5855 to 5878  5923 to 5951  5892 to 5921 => 2.8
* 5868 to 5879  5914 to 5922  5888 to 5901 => 2.7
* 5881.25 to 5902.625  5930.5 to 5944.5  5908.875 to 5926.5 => -1.4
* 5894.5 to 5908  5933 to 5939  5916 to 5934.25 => -0.5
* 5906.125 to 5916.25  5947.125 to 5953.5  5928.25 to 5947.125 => -0.3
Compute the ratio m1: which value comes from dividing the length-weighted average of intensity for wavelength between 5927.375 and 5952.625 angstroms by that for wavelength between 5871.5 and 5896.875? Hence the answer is 1.14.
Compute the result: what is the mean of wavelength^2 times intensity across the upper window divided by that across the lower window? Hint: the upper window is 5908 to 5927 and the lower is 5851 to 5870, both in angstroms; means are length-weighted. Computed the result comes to 1.04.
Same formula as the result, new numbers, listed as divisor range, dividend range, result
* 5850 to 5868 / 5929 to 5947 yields 1.05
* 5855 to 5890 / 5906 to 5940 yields 1.06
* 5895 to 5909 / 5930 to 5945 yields 1.19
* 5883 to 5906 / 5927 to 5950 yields 1.25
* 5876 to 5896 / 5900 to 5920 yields 1.11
